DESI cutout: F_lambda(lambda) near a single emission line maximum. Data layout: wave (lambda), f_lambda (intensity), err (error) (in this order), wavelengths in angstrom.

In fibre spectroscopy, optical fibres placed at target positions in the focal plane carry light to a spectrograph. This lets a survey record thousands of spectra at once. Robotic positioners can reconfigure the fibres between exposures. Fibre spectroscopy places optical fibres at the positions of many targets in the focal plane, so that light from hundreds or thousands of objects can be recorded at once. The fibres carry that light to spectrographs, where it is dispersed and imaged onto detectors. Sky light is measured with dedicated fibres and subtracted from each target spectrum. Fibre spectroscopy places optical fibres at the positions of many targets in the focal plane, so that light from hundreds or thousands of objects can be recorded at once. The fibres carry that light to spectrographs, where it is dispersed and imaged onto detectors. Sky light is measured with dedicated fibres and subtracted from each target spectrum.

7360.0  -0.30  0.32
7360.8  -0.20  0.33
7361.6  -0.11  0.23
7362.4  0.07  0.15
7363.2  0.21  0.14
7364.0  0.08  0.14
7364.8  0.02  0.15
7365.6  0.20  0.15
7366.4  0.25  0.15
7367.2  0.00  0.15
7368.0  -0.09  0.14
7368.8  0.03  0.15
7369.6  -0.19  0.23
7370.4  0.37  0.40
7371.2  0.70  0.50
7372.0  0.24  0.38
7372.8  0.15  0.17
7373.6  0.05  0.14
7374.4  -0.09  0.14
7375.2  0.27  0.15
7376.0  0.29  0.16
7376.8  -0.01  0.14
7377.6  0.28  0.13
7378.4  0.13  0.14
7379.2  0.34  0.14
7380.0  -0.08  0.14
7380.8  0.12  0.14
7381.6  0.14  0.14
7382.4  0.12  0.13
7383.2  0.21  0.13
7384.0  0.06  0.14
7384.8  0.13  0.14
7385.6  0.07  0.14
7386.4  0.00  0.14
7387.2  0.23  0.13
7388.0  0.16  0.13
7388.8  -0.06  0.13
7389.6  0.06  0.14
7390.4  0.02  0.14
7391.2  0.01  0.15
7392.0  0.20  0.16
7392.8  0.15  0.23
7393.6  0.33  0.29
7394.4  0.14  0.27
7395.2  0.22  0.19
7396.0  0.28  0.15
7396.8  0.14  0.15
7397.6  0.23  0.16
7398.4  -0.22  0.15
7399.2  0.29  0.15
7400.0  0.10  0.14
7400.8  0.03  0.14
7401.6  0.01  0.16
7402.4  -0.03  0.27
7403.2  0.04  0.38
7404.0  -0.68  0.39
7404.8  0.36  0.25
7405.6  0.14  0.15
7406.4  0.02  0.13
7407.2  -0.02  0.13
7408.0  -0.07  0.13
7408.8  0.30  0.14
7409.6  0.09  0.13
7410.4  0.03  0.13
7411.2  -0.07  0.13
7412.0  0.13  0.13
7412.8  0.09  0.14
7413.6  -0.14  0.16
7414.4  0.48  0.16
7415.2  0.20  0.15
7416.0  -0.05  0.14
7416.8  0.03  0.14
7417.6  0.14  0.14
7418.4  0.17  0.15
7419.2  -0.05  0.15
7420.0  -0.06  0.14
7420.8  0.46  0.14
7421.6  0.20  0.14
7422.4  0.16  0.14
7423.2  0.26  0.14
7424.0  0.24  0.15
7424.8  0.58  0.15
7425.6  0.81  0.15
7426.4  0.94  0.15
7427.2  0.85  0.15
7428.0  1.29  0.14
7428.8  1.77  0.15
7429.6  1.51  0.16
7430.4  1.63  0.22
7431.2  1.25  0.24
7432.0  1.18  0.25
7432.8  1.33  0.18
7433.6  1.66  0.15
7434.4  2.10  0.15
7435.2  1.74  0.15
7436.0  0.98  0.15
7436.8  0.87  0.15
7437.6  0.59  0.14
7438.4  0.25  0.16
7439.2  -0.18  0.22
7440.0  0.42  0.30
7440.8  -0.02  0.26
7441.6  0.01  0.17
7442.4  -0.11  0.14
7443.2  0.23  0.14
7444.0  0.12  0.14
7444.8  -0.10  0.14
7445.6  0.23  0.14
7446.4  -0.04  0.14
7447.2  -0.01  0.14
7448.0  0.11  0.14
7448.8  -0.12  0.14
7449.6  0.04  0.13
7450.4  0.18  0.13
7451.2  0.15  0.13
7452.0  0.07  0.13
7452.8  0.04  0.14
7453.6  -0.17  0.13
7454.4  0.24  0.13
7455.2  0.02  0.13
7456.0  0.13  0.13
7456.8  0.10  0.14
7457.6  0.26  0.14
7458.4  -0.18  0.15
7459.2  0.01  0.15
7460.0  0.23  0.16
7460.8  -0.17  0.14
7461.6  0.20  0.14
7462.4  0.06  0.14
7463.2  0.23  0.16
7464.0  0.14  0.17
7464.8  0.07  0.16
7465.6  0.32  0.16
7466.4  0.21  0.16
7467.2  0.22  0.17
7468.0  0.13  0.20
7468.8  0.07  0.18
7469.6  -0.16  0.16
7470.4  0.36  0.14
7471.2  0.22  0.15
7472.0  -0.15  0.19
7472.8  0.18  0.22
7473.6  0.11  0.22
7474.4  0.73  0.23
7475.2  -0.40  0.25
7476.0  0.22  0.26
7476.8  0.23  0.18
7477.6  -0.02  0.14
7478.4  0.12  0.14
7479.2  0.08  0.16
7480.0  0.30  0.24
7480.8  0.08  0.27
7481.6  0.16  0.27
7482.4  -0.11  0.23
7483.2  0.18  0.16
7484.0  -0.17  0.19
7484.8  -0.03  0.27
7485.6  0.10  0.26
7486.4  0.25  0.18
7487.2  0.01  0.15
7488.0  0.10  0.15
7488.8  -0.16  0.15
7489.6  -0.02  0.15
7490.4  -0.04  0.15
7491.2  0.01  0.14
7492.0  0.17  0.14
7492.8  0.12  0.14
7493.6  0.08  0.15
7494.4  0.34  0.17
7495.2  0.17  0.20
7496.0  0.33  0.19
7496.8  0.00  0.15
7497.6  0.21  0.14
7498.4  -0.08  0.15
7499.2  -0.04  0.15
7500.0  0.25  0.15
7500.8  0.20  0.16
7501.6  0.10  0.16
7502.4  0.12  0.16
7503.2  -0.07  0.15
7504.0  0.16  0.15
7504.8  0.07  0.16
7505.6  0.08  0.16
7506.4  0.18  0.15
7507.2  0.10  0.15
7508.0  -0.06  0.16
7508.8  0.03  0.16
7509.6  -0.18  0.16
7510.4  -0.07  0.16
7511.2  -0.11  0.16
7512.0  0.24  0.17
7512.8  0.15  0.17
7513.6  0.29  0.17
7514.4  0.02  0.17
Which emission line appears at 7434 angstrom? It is [O II] 3727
